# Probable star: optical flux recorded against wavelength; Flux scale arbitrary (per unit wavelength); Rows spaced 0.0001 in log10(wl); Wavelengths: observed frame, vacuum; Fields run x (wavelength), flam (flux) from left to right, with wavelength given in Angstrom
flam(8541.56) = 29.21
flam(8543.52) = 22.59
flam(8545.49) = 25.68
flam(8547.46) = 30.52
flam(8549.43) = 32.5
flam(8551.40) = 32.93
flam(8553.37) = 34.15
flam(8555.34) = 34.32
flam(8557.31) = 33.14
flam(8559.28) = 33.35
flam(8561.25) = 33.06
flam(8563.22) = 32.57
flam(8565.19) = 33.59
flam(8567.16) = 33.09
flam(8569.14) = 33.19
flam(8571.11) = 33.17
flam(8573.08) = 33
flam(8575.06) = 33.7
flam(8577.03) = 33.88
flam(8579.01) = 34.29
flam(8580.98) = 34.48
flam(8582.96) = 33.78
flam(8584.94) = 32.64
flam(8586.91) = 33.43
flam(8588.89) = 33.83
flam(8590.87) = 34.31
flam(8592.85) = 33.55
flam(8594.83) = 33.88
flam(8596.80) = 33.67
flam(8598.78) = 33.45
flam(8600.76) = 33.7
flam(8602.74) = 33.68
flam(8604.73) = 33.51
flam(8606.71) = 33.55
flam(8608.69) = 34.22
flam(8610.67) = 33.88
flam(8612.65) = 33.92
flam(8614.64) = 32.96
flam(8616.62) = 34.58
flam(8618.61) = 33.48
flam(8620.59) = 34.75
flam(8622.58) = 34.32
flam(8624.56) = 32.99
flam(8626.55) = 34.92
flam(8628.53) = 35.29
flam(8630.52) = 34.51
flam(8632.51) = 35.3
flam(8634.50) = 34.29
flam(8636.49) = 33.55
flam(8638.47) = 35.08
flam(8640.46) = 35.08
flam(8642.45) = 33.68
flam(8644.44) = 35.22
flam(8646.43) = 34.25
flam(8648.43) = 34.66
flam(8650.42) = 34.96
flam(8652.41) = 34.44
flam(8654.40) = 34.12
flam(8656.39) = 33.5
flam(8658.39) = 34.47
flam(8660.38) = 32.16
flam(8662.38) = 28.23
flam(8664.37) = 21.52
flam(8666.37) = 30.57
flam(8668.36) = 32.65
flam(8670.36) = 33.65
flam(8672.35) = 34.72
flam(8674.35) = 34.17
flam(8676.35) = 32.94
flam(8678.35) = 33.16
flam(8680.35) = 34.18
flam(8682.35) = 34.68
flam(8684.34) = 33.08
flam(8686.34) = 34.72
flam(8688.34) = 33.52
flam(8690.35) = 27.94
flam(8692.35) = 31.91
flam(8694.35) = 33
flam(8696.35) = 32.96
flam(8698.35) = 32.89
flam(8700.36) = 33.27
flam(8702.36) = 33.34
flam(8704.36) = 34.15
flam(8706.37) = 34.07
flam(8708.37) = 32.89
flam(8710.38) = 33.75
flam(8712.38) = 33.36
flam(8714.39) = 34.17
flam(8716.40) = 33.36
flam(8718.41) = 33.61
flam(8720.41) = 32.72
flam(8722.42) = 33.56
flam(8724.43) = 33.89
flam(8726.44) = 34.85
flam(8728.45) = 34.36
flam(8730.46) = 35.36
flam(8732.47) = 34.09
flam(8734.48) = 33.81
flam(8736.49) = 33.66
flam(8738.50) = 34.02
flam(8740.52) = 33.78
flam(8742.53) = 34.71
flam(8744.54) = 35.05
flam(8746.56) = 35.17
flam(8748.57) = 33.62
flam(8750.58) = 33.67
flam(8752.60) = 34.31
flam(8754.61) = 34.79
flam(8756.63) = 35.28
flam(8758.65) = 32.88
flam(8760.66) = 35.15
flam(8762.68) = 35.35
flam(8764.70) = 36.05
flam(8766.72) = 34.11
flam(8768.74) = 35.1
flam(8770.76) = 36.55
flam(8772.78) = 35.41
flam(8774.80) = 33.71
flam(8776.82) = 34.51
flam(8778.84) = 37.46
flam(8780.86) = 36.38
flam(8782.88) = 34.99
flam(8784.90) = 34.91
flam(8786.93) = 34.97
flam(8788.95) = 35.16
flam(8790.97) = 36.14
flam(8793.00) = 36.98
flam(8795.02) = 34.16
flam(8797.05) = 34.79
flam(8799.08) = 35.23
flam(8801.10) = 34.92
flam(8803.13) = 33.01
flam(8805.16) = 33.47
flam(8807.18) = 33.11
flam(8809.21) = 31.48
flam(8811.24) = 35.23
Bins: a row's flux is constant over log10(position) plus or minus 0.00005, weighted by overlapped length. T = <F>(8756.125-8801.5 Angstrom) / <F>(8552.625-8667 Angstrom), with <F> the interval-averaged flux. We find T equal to 1.1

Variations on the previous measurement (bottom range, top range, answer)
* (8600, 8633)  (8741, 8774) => 1.02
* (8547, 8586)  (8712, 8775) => 1.03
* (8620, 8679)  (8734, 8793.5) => 1.04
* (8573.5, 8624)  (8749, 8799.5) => 1.04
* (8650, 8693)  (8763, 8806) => 1.08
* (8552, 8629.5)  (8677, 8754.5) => 1.00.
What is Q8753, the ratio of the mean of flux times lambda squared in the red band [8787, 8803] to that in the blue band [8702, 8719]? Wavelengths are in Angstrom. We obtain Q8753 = 1.1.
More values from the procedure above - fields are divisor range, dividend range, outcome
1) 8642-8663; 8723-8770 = 1.05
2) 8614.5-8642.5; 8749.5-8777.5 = 1.04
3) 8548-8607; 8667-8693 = 1.01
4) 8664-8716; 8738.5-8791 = 1.08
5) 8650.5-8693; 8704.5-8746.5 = 1.06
